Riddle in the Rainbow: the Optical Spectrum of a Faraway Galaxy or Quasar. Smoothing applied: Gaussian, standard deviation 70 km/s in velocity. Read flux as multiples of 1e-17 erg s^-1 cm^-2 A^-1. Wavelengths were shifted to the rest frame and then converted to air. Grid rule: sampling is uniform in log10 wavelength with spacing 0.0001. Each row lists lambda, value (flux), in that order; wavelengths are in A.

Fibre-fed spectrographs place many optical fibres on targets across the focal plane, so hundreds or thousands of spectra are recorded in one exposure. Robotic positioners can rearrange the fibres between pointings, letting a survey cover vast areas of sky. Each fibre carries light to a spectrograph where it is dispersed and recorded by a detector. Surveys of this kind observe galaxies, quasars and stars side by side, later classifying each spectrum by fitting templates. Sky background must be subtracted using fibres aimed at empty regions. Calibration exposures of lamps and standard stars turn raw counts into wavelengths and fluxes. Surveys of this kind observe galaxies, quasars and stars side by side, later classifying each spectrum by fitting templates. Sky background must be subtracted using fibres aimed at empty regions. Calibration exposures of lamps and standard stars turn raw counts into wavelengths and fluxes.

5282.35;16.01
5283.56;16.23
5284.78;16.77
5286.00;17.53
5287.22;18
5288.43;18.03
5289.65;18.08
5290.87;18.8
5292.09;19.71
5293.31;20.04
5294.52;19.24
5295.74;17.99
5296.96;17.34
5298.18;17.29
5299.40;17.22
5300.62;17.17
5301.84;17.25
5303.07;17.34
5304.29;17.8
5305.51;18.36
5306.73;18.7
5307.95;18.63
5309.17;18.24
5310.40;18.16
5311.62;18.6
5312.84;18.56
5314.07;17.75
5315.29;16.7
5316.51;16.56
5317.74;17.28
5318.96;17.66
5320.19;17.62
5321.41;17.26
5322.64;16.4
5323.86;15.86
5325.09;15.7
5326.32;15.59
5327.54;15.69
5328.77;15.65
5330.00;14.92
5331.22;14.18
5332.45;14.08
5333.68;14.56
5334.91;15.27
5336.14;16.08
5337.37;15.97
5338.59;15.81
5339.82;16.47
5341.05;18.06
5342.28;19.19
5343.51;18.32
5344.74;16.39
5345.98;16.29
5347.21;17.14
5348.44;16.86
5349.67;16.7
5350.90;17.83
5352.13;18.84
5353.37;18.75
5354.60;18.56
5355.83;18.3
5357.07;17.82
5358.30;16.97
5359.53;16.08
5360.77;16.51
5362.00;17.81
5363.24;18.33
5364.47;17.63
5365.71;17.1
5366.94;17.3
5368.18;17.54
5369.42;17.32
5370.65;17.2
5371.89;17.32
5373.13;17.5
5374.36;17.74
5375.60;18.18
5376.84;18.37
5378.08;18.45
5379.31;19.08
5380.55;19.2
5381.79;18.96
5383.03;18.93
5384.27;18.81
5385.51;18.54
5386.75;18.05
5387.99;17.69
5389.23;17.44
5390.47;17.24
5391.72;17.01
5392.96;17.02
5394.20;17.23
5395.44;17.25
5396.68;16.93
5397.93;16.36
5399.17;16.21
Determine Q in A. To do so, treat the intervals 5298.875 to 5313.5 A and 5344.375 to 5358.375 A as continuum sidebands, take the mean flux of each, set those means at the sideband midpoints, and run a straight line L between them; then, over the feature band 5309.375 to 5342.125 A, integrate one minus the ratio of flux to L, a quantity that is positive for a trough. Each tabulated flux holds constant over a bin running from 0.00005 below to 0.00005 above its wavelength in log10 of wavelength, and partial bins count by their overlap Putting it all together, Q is 2.49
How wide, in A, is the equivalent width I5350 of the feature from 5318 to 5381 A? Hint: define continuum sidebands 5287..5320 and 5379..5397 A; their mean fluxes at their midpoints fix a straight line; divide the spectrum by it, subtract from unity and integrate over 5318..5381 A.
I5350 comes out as 3.3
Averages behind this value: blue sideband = 18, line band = 17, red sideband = 18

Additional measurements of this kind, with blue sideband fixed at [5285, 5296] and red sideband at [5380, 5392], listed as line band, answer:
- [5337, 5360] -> 1.2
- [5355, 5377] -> 0.9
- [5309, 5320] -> 0.5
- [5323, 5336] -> 2.3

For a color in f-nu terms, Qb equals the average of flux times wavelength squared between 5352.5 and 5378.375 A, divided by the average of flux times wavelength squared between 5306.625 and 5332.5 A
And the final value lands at 1.1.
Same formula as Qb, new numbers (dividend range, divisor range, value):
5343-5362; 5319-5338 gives 1.12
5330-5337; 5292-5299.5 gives 0.82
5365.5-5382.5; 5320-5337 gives 1.17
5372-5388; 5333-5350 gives 1.12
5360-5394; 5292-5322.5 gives 1.02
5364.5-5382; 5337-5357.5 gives 1.03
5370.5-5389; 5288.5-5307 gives 1.04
